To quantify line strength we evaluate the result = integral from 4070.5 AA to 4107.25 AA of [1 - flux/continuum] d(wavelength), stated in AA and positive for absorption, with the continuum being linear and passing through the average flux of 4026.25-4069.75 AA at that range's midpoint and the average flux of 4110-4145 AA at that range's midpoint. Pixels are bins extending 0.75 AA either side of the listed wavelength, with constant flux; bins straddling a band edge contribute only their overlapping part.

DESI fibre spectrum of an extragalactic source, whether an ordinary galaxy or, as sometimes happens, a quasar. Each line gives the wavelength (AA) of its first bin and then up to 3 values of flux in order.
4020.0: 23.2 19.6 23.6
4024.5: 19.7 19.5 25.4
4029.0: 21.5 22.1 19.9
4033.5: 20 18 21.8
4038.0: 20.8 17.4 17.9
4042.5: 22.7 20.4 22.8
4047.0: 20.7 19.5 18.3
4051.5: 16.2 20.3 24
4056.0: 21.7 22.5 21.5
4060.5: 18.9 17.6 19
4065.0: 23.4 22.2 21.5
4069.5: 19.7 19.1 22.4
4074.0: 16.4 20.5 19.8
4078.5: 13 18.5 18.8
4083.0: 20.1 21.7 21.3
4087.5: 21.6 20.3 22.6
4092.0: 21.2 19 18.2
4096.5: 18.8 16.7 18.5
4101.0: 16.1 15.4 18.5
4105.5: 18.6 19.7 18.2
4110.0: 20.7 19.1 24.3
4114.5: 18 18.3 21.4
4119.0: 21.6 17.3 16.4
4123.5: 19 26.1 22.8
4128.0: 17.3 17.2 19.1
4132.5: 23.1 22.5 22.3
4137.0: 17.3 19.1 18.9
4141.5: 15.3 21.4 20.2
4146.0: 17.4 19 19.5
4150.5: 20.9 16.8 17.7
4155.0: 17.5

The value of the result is 2.2 AA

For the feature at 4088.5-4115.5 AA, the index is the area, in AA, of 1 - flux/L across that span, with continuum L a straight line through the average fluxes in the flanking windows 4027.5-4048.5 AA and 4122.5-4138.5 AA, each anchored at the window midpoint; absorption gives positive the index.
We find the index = 1.9 AA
